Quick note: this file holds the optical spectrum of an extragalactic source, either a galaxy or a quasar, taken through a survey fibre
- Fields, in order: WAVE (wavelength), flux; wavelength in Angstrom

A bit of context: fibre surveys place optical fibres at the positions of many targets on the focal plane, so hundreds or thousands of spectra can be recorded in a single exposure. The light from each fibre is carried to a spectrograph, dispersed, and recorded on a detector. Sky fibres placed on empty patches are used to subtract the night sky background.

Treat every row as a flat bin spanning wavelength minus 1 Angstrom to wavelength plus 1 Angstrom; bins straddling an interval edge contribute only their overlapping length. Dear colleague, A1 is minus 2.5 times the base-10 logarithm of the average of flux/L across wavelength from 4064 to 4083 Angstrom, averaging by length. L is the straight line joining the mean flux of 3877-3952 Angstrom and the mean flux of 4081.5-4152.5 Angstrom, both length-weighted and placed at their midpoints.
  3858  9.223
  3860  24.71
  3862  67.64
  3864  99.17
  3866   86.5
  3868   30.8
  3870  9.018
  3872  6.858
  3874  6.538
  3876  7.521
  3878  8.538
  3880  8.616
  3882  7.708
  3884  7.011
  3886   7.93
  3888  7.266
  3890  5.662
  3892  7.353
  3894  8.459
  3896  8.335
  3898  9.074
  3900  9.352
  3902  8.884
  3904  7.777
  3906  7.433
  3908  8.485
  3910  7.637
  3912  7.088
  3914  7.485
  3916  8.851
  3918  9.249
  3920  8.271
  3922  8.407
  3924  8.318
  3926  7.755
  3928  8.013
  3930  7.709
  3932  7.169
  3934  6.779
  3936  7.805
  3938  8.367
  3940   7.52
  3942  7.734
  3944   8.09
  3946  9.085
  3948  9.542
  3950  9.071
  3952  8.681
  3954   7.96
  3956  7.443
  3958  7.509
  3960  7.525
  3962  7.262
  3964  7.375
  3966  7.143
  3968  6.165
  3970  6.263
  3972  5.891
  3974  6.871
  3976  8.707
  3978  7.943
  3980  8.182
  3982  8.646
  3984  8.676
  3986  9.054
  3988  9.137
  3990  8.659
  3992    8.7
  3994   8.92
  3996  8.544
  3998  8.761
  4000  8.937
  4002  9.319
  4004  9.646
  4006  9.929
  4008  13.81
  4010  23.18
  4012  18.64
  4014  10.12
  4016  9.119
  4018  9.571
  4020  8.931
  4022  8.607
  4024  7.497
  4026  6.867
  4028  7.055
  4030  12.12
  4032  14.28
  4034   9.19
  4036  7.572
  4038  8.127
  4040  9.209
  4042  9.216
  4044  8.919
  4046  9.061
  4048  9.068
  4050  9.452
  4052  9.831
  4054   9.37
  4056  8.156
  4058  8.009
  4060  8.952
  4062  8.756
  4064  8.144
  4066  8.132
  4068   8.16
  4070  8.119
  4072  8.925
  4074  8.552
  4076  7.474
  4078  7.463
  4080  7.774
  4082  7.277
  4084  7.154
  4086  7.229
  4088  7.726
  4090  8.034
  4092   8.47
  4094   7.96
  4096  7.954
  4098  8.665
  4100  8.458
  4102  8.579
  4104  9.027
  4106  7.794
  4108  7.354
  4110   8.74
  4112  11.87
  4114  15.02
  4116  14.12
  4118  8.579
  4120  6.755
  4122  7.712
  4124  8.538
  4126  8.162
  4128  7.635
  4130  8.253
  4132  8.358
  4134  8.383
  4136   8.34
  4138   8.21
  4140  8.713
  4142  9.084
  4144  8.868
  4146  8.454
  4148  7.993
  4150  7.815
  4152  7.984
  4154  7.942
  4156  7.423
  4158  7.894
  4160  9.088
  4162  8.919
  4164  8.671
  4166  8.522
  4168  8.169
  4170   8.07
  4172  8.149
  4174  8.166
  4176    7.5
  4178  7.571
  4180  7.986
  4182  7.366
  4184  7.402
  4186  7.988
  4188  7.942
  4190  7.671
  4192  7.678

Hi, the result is 0.06 mag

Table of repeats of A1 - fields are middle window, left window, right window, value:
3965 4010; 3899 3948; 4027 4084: -0.05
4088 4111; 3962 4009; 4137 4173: 0.02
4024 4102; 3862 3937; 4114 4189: 0.20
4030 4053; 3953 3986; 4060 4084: -0.21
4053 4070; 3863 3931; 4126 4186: 0.20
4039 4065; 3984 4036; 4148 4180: 0.09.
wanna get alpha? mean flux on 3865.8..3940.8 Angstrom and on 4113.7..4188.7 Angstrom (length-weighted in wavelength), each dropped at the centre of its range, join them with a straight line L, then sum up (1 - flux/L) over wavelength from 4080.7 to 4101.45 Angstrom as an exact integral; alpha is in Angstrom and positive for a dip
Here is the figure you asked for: 2.0 Angstrom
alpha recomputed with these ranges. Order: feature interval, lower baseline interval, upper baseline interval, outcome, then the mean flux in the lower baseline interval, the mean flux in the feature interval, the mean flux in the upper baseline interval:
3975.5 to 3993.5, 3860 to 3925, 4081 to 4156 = 6.0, 16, 8.64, 8.56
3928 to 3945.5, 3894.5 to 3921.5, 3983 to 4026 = 2.3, 8.31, 7.71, 10.3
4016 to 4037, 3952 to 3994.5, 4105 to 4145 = -2.4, 7.82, 9.17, 9.02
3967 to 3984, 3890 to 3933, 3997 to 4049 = 3.5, 8.09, 7.41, 10.3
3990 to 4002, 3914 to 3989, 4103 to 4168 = -1.0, 7.94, 8.81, 8.75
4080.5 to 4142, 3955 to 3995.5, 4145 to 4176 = -4.1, 7.81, 8.64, 8.19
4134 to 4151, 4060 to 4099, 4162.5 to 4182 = -0.8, 8.02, 8.43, 8.07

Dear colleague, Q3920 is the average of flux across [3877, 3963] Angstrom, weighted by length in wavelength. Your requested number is 8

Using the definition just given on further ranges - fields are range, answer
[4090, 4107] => 8.34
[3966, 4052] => 9.42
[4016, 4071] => 8.91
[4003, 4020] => 12.8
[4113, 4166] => 8.72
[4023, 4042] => 9.11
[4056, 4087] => 8.01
